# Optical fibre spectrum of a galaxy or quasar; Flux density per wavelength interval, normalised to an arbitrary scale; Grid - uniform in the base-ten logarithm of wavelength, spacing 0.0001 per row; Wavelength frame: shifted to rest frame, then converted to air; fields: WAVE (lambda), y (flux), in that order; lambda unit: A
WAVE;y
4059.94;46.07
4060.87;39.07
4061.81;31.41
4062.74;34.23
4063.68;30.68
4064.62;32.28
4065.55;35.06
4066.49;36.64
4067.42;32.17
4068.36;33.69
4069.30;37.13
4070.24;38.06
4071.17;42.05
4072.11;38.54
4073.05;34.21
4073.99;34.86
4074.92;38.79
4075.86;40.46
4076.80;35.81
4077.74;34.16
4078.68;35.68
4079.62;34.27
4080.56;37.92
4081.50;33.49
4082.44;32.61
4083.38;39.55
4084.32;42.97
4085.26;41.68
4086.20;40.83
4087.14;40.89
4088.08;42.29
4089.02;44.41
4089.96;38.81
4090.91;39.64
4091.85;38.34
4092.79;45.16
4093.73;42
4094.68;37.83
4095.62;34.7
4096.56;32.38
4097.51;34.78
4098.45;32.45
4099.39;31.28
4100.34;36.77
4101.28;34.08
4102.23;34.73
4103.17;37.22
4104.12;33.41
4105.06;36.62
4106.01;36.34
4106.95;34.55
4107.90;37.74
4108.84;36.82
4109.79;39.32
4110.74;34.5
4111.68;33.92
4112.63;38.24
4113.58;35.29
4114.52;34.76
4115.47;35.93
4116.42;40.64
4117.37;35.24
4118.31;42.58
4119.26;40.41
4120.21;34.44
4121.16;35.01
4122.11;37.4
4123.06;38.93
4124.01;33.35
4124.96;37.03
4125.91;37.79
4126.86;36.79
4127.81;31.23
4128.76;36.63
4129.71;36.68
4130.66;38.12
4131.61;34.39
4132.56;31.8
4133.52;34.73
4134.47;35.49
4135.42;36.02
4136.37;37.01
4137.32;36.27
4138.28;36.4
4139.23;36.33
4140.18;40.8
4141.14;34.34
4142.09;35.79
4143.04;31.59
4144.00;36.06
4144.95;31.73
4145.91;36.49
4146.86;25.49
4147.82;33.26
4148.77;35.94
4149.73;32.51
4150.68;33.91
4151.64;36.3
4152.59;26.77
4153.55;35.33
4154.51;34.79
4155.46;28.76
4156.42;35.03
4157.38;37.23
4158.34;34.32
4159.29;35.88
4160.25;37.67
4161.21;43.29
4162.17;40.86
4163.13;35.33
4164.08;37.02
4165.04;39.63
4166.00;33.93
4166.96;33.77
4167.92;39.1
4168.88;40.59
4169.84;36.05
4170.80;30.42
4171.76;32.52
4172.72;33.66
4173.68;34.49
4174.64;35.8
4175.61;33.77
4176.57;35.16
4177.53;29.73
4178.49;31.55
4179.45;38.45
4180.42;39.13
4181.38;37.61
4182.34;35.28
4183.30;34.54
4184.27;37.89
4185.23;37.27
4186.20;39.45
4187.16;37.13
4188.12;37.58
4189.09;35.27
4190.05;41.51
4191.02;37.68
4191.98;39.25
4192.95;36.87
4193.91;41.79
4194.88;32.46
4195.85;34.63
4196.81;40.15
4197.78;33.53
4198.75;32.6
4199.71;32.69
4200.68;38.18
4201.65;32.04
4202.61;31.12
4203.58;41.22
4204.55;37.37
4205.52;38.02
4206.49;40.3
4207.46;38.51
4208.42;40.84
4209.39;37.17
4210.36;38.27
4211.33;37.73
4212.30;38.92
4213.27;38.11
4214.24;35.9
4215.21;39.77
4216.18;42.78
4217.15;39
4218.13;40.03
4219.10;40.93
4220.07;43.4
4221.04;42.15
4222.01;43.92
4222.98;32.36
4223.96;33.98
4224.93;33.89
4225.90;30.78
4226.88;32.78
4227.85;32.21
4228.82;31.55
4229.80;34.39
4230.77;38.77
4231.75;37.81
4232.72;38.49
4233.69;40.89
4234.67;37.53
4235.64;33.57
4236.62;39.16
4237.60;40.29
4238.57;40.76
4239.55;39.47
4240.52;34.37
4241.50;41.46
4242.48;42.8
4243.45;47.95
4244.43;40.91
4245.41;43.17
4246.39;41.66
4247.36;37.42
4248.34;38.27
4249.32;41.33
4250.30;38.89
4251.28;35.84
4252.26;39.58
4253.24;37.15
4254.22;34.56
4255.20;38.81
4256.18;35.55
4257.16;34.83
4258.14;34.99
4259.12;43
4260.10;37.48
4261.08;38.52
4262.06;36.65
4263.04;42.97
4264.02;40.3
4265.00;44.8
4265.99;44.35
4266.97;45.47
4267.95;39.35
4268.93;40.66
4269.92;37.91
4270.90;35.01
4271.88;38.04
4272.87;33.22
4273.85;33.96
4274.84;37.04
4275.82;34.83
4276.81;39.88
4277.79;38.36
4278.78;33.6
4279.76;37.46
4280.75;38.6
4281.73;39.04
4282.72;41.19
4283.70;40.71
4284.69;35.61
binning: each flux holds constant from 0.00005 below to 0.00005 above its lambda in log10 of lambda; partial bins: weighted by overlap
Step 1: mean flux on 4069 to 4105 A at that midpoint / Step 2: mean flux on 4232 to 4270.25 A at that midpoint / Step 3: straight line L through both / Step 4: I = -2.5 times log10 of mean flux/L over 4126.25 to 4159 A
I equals 0.11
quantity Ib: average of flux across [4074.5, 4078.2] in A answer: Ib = 37.3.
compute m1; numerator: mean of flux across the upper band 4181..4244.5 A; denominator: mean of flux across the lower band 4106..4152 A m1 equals 1.1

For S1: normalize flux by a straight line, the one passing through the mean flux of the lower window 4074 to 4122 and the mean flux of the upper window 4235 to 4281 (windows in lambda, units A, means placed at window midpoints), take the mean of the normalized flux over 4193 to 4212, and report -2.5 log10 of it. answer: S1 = 0.04 mag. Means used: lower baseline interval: 37.2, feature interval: 36.8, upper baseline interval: 38.8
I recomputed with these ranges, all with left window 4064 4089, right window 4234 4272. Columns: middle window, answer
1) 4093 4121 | 0.04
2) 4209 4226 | 0.01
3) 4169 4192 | 0.08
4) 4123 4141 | 0.06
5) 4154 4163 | 0.05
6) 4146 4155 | 0.16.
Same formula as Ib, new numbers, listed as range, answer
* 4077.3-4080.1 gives 34.7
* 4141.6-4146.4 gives 34.3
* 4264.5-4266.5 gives 44.5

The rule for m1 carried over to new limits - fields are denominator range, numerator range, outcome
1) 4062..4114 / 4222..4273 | 1.04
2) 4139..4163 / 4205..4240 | 1.09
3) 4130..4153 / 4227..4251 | 1.12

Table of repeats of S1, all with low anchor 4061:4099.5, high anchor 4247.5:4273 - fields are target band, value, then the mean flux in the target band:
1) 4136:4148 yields 0.087 mag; 34.7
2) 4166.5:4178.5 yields 0.104 mag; 34.5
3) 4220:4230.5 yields 0.091 mag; 35.3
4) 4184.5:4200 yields 0.034 mag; 36.9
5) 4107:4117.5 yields 0.023 mag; 36.5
